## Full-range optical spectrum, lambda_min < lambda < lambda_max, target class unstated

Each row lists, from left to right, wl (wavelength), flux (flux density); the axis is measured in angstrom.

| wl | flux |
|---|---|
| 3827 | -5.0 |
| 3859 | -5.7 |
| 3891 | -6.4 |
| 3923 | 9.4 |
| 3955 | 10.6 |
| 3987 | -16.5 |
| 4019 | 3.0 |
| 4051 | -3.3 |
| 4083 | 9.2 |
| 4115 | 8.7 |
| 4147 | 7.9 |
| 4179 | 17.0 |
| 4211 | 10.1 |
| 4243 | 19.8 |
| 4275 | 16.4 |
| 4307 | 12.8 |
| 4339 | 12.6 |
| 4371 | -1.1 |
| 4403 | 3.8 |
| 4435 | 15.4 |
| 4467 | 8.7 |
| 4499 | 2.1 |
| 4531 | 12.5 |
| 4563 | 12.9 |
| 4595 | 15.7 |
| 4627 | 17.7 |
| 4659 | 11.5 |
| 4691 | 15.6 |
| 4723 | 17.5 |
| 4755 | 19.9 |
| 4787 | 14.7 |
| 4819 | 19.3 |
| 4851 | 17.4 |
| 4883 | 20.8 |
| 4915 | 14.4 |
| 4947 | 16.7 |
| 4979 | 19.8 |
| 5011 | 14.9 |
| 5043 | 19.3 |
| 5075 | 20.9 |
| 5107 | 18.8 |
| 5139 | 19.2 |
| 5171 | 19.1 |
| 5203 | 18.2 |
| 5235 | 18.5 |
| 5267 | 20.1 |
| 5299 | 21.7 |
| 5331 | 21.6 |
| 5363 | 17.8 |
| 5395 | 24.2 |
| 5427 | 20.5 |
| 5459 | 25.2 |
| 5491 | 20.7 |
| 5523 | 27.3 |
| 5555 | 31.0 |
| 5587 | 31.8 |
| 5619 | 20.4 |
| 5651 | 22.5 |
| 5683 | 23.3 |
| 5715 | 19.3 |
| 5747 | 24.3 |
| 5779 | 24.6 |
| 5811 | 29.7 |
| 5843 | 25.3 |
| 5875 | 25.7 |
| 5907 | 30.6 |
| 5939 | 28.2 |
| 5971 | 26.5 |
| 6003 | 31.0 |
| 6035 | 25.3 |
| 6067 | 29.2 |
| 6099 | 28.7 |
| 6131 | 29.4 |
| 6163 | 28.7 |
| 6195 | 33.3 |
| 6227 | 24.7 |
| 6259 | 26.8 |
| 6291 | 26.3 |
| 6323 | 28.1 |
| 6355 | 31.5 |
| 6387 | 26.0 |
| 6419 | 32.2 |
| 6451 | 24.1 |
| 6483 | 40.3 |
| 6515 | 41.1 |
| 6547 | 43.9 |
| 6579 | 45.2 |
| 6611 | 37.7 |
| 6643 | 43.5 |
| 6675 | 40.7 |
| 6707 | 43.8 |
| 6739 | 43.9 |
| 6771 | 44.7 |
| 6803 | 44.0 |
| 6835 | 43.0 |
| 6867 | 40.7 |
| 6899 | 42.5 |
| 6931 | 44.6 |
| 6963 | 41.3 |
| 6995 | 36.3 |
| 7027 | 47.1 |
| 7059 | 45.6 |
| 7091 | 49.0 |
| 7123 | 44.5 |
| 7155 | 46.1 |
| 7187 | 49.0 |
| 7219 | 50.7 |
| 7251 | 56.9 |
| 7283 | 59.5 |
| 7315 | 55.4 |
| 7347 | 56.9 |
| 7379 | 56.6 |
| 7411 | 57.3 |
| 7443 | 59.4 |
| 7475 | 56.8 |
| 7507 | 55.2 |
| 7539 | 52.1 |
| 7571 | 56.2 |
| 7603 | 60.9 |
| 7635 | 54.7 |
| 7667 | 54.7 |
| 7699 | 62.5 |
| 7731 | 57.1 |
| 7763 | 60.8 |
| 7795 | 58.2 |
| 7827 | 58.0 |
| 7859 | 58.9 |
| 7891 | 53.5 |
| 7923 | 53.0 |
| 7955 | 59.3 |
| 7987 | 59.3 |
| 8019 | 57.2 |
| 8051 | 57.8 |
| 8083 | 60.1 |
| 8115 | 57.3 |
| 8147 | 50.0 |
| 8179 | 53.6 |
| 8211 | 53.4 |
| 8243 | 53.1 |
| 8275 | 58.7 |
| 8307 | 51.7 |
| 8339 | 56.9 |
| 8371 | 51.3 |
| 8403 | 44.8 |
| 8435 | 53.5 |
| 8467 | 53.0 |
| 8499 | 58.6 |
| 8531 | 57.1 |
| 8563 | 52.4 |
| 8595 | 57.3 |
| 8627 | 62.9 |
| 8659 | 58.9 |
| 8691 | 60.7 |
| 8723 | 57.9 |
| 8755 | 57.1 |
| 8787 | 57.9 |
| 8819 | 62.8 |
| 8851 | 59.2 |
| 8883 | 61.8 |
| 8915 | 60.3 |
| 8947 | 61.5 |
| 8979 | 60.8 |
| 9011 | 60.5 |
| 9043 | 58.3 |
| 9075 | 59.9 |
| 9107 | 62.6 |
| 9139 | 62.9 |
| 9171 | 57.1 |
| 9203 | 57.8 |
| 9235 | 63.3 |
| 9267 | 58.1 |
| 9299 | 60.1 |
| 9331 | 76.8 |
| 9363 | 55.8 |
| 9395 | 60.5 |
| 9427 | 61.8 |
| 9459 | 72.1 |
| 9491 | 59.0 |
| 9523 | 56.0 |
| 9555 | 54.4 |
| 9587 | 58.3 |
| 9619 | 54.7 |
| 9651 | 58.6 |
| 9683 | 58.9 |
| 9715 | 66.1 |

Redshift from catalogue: 0.62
